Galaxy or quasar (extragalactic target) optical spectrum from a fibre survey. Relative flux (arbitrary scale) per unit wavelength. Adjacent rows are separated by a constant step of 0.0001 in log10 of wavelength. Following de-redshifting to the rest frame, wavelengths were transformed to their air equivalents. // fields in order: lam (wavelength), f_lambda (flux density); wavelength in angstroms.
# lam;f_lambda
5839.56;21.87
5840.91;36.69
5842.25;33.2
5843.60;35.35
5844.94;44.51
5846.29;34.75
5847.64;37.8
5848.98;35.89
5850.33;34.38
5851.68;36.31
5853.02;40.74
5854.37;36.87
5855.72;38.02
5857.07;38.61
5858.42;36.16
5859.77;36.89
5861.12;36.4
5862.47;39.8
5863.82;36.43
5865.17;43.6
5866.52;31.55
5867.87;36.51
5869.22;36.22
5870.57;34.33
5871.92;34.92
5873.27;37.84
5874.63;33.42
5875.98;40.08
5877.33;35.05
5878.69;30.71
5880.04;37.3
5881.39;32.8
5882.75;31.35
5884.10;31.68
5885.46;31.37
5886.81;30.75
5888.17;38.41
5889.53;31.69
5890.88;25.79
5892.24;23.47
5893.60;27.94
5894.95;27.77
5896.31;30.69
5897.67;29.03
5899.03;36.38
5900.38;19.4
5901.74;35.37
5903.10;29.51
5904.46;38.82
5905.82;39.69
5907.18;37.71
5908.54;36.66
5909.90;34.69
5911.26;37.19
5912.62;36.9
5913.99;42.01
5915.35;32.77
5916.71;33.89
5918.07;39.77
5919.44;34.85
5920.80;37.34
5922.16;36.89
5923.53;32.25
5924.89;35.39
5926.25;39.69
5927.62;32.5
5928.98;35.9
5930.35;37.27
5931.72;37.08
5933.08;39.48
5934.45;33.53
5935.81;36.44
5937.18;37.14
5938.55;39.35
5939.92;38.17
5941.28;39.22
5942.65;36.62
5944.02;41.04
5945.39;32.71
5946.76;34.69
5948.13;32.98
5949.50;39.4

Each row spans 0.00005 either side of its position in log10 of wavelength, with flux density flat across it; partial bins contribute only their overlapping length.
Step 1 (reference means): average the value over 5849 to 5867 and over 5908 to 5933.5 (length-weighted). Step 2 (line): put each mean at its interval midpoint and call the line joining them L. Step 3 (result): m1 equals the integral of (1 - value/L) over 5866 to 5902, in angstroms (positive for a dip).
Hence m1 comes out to 4.6 angstroms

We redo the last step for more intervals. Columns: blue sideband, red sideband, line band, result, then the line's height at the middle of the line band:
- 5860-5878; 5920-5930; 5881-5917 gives 3.4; 36.2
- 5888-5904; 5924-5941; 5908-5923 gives -1.4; 33.4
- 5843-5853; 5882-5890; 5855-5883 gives -1.2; 34.7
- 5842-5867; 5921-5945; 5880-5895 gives 2.6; 37.1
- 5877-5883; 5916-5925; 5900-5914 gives -0.1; 35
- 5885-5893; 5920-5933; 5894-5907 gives 0.0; 32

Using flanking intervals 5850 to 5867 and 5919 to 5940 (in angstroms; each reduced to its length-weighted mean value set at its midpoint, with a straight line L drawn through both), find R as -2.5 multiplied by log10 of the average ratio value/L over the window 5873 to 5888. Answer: 0.10 mag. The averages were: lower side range 37.5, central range 33.9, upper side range 36.4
